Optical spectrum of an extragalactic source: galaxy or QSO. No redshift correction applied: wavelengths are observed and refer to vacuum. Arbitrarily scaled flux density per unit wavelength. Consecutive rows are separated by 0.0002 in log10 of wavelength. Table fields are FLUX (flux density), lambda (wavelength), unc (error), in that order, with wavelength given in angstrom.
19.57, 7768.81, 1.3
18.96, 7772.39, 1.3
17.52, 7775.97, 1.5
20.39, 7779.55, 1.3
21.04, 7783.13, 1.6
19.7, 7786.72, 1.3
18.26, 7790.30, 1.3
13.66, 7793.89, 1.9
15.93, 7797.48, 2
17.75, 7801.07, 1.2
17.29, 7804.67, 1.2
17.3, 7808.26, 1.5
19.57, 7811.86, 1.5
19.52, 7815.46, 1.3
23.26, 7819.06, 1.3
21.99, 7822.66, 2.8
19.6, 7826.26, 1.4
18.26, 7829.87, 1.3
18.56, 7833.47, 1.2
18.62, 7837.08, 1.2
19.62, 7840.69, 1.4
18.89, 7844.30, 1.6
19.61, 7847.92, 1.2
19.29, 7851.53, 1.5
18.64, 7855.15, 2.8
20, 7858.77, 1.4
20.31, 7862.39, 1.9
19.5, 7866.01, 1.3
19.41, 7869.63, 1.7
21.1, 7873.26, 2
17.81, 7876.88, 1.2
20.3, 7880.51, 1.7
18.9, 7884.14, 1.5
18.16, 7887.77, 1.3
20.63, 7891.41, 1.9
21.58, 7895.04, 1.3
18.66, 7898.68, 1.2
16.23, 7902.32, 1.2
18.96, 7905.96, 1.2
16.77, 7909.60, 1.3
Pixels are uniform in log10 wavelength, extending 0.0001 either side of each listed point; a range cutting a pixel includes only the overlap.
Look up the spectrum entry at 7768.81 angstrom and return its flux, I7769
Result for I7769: 19.57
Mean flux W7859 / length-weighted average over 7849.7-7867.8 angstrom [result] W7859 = 19.5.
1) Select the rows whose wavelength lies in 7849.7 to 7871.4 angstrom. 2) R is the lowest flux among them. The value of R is 18.64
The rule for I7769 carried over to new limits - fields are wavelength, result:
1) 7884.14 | 18.9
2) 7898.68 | 18.66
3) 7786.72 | 19.7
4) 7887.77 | 18.16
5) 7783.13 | 21.04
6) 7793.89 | 13.66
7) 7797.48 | 15.93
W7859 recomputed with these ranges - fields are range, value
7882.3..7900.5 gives 19.6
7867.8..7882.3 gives 19.7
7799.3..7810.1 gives 17.4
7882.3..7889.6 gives 18.5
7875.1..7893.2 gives 19.2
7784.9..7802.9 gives 17.1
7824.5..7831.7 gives 18.9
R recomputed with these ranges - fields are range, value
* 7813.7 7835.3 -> 18.26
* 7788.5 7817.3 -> 13.66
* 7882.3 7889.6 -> 18.16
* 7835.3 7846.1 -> 18.62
